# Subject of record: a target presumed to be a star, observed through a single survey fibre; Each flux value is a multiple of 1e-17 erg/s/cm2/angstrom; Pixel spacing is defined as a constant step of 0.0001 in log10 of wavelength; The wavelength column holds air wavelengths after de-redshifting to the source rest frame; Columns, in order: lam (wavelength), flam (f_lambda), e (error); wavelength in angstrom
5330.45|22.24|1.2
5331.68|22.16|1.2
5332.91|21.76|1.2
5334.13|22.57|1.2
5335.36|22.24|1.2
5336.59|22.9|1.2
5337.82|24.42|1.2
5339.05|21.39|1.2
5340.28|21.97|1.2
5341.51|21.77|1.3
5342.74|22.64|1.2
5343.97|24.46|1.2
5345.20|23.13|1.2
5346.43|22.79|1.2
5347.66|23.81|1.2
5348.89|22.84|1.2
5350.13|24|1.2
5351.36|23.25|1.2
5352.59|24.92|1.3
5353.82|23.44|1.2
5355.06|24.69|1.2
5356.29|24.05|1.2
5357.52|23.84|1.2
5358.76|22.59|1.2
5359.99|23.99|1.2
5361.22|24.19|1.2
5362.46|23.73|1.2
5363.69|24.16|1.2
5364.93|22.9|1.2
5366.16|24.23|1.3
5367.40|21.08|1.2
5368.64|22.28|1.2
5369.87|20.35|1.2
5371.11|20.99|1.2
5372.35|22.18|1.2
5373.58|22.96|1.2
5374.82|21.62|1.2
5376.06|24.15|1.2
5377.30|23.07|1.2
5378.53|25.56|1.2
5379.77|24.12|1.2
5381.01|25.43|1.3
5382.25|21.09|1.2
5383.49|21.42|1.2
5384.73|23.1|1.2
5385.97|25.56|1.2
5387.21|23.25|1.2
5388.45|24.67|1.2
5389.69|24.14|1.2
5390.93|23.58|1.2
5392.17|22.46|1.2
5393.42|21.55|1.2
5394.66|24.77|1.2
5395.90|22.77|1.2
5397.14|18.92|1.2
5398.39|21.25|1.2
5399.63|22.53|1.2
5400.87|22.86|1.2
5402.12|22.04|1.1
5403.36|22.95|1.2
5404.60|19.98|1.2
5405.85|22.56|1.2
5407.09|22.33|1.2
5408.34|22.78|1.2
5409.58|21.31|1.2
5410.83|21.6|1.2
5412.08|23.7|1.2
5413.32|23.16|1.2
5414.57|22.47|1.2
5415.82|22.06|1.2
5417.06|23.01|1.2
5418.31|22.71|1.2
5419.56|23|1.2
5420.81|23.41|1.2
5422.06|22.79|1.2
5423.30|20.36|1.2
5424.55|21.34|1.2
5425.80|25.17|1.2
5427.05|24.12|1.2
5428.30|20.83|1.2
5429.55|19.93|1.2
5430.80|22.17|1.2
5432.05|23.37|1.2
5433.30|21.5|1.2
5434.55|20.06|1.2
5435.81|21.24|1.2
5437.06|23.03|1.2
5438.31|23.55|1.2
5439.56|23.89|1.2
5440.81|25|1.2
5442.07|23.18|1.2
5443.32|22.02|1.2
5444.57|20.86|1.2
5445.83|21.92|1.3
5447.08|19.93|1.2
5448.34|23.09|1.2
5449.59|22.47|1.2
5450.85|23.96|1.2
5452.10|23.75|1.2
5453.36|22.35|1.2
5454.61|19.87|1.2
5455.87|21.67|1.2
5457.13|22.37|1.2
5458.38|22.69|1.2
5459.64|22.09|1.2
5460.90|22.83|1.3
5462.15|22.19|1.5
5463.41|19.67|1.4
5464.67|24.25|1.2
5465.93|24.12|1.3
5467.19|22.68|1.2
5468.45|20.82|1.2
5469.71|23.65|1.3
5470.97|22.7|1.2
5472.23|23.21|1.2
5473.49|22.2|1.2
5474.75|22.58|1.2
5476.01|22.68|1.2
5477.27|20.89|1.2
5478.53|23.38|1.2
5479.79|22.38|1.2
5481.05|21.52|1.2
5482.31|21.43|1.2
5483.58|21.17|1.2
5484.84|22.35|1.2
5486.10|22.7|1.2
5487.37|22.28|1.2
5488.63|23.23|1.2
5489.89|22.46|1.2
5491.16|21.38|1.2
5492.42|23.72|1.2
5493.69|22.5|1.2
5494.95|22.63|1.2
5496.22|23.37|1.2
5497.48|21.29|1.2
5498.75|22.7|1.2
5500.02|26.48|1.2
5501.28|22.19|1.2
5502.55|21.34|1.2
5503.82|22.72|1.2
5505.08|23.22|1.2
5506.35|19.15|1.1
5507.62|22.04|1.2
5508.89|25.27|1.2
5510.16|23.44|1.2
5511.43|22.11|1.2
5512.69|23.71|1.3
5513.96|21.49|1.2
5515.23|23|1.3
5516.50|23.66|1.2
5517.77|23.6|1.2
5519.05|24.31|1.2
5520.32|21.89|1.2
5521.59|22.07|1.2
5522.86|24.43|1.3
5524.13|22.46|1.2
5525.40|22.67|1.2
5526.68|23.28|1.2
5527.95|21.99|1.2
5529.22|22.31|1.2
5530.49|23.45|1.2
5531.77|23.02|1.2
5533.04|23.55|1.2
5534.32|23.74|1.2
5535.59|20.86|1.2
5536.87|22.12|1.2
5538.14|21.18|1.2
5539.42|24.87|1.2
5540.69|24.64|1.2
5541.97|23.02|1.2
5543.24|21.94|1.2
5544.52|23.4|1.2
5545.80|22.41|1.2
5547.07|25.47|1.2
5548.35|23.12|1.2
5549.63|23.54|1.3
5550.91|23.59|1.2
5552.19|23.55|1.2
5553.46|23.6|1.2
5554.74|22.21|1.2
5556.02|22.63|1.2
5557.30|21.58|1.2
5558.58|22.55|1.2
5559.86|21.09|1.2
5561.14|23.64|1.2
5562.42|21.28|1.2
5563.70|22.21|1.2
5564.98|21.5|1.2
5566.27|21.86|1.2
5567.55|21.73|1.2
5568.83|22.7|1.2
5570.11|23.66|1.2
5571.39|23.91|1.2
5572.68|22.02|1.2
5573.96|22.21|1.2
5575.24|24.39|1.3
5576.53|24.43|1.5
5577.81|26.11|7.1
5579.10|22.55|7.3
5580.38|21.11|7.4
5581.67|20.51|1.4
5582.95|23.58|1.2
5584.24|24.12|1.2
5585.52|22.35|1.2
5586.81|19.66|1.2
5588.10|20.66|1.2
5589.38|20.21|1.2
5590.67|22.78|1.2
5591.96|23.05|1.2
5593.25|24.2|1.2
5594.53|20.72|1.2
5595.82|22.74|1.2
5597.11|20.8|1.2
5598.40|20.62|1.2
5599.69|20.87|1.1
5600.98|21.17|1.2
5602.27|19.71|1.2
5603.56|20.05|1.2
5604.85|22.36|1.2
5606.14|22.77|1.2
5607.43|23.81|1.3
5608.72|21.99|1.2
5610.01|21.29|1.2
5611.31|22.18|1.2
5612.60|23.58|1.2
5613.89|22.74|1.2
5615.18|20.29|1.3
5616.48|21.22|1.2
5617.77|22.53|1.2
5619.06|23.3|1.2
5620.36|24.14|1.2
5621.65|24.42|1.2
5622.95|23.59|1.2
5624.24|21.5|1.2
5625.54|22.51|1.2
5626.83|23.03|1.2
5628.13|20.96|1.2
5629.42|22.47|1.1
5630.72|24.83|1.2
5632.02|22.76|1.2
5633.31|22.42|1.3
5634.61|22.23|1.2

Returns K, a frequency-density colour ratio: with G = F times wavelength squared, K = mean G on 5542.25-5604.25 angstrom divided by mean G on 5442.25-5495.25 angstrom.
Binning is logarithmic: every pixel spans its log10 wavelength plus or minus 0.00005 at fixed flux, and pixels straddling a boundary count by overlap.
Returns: 1.04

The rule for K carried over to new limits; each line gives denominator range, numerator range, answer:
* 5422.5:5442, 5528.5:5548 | 1.07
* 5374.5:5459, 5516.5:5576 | 1.06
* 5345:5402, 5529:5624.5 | 1.05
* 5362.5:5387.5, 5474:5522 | 1.03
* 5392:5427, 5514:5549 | 1.08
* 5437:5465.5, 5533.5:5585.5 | 1.06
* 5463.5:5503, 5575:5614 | 1.02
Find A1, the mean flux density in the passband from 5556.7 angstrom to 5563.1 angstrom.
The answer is 22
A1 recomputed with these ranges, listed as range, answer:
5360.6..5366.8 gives 23.8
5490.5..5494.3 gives 22.5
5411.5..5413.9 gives 23.5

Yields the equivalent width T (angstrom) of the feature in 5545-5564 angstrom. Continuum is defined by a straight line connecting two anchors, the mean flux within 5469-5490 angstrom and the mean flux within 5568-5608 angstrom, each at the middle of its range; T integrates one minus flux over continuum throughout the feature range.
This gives -0.5 angstrom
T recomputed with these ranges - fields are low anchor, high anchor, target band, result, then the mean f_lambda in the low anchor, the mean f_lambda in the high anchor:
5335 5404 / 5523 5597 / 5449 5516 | 1.00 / 23.1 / 22.7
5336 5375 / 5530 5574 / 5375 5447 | 1.12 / 23.1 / 22.8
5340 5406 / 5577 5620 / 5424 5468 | 0.62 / 23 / 22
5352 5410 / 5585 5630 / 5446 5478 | 0.38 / 22.9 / 22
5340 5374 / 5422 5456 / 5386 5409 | 0.11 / 23.1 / 22.3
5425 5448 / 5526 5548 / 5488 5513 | 0.03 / 22.3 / 23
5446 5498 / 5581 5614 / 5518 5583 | -2.42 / 22.4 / 21.9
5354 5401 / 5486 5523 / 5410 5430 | 0.42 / 23.1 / 22.8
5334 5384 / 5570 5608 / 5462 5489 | 0.35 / 23.1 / 22.2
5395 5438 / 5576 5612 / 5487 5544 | -1.90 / 22.2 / 22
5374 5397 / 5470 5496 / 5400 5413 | 0.51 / 23.4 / 22.4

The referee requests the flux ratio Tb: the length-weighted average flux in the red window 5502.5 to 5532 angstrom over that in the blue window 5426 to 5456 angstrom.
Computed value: 1.0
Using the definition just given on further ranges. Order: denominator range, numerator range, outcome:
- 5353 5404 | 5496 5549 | 0.99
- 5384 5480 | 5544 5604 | 1.00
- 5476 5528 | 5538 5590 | 1.00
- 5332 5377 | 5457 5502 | 0.98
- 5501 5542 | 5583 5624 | 0.97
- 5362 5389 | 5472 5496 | 0.97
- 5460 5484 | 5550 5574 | 1.01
